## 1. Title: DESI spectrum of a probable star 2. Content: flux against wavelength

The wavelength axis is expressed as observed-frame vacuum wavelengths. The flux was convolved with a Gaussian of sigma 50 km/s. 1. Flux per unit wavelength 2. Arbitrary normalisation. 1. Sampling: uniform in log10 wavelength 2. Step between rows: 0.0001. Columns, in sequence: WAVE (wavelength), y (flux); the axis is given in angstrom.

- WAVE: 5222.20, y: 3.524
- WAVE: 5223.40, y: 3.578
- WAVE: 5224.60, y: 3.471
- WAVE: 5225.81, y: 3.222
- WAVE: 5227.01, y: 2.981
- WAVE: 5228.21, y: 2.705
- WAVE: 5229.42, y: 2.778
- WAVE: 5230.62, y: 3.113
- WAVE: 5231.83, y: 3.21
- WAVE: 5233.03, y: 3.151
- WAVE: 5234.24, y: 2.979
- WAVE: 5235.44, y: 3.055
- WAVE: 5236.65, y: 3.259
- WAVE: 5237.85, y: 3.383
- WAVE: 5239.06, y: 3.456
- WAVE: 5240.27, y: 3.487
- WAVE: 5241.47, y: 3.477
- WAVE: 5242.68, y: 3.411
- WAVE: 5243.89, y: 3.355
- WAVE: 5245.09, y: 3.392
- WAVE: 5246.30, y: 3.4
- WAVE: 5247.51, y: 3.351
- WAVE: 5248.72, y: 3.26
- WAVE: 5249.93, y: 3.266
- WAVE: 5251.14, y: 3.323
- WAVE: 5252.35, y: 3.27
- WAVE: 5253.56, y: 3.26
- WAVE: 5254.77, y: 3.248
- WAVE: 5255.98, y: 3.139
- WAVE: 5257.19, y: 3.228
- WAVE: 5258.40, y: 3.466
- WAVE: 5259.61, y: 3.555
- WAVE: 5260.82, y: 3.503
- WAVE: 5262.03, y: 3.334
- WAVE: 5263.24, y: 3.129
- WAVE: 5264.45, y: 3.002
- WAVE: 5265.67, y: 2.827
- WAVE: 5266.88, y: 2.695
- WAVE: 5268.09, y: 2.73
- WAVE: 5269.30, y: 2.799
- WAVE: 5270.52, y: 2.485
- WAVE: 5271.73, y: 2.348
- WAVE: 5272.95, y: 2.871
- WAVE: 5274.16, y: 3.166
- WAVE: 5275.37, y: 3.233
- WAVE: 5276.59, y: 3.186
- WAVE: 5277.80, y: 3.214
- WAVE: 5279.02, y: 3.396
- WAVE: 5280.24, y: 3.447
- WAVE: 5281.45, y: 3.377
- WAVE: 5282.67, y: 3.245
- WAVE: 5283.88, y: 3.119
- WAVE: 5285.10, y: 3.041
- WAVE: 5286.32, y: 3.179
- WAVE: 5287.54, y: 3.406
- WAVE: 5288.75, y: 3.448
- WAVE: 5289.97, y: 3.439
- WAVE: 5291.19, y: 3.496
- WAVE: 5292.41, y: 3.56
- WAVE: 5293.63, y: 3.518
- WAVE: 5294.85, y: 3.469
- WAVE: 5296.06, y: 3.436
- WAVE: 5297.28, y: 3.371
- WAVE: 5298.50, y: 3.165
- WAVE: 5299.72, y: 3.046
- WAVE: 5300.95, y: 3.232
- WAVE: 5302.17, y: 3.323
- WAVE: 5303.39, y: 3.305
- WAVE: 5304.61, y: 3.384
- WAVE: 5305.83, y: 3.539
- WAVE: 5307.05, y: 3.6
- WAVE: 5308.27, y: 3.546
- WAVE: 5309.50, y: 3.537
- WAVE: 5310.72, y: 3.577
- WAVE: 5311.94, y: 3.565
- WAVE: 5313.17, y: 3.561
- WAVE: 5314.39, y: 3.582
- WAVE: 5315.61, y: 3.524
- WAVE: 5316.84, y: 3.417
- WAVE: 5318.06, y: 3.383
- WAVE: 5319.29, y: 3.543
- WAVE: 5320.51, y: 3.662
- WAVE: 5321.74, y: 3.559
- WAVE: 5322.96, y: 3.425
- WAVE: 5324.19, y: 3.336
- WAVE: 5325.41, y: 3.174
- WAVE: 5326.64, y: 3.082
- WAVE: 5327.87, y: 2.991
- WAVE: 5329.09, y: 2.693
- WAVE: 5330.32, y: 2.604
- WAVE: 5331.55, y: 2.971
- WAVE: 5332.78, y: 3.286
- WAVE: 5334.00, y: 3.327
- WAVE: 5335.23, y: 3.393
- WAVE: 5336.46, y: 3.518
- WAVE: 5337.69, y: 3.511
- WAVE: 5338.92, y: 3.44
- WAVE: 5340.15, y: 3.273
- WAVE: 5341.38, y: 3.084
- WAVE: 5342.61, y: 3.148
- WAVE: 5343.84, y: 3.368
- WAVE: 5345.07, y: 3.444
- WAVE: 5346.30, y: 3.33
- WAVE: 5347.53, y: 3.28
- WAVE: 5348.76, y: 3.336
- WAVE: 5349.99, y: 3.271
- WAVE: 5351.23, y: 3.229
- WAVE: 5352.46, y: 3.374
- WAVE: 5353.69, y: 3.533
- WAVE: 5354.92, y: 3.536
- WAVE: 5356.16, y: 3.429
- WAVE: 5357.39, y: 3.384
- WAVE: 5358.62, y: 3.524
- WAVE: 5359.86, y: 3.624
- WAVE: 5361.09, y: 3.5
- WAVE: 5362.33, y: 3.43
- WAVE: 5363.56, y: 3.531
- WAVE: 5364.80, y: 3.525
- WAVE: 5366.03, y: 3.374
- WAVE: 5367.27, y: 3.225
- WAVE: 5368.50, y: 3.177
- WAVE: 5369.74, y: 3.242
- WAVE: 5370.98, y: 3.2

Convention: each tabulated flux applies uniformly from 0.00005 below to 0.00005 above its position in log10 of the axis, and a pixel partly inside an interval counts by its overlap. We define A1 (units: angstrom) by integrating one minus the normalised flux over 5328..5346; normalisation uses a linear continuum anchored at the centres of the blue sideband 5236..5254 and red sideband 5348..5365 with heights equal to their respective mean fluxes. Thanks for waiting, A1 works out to 1.1 angstrom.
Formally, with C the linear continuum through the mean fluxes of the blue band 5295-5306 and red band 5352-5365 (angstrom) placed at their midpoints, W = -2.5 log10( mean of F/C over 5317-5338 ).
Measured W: 0.04 mag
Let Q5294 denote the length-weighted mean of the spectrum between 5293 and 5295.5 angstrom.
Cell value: 3.5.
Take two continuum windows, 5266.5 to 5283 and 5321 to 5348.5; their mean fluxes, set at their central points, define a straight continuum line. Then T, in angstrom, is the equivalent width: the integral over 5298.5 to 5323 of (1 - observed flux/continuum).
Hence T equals -2.4 angstrom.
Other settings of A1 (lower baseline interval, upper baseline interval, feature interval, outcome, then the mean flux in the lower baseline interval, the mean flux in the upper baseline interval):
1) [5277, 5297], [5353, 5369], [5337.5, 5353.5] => 0.5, 3.36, 3.45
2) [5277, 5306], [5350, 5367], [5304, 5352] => 0.7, 3.34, 3.45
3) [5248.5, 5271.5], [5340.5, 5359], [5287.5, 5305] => -0.9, 3.12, 3.35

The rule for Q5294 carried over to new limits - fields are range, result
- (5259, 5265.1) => 3.3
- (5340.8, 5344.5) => 3.2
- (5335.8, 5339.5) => 3.49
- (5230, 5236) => 3.1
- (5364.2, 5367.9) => 3.38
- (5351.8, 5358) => 3.45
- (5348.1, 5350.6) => 3.31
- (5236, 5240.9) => 3.39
